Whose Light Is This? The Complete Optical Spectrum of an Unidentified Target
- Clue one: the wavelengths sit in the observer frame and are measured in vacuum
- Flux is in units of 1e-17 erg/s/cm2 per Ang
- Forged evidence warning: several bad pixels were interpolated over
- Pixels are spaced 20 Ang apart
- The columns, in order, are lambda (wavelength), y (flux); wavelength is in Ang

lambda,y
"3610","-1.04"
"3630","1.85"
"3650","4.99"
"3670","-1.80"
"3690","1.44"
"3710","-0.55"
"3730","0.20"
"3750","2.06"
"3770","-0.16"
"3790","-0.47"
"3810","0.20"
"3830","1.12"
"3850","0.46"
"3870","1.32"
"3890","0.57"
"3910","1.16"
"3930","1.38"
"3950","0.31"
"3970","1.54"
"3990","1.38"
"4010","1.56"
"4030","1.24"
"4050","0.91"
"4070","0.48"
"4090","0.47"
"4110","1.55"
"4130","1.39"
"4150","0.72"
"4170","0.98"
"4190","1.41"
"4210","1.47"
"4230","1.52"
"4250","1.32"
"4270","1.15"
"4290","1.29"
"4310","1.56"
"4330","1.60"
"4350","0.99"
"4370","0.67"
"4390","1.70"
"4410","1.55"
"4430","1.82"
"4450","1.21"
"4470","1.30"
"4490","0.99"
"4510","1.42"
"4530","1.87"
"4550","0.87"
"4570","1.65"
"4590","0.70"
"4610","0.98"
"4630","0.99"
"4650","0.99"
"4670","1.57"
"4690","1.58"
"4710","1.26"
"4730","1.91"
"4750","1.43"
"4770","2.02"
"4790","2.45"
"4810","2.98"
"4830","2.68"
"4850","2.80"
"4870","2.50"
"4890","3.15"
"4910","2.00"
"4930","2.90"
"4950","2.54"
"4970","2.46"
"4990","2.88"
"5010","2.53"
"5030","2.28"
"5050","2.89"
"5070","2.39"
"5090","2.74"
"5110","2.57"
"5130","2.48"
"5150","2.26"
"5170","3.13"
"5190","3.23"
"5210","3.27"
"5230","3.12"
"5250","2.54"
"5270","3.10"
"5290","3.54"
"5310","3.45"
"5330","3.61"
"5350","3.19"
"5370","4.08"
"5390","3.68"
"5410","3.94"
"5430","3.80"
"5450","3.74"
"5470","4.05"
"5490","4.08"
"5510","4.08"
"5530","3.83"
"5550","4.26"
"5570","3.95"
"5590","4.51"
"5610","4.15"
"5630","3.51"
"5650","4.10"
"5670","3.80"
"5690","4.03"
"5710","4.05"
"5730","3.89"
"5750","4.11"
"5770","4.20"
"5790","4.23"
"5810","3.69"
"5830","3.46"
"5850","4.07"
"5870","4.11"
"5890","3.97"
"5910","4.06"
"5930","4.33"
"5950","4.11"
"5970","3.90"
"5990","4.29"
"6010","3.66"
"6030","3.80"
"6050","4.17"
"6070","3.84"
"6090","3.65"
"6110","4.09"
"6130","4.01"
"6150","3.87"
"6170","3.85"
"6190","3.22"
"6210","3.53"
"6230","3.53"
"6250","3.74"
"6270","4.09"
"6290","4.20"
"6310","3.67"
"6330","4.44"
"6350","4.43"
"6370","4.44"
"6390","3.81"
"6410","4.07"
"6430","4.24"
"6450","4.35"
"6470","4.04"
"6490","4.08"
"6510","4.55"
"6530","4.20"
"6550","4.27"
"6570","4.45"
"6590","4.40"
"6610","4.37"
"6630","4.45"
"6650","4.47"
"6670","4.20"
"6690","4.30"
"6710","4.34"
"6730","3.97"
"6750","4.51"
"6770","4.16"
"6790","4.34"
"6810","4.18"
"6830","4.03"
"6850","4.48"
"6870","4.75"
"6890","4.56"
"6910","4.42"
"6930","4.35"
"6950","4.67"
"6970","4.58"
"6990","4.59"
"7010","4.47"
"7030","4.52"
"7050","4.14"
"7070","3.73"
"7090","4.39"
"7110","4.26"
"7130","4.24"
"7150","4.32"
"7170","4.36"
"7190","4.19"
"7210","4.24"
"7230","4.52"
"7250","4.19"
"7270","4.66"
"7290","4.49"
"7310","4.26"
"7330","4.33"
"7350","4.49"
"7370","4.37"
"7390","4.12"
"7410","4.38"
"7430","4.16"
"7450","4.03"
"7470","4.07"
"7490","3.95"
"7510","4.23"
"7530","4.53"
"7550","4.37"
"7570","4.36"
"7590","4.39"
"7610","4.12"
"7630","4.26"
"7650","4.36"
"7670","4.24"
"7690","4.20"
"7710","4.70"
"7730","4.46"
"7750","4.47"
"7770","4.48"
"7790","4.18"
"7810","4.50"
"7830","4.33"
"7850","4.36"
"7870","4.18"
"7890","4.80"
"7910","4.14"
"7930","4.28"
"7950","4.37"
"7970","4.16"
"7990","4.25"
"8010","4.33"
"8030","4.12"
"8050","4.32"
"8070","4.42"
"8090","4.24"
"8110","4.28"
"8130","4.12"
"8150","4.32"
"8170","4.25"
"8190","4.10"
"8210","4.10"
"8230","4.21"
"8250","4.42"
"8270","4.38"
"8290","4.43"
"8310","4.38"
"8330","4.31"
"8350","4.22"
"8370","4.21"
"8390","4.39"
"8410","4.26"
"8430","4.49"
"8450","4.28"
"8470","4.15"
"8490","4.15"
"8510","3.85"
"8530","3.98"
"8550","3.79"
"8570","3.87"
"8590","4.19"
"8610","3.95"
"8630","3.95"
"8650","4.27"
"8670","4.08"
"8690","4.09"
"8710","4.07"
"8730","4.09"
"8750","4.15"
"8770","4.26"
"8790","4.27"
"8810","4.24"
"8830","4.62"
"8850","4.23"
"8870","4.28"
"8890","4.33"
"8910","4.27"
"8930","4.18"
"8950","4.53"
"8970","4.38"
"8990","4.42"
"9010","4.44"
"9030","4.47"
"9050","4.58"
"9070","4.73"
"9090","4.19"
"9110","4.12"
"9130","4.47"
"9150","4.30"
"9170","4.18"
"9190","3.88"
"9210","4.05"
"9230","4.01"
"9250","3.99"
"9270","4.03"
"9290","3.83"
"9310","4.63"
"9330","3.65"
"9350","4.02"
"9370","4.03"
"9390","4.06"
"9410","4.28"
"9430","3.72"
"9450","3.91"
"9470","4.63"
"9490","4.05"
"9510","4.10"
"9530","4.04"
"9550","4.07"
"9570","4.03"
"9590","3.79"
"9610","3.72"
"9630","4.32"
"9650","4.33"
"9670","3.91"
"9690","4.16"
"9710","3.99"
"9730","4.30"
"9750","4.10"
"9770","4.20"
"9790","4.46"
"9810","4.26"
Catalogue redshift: 0.198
